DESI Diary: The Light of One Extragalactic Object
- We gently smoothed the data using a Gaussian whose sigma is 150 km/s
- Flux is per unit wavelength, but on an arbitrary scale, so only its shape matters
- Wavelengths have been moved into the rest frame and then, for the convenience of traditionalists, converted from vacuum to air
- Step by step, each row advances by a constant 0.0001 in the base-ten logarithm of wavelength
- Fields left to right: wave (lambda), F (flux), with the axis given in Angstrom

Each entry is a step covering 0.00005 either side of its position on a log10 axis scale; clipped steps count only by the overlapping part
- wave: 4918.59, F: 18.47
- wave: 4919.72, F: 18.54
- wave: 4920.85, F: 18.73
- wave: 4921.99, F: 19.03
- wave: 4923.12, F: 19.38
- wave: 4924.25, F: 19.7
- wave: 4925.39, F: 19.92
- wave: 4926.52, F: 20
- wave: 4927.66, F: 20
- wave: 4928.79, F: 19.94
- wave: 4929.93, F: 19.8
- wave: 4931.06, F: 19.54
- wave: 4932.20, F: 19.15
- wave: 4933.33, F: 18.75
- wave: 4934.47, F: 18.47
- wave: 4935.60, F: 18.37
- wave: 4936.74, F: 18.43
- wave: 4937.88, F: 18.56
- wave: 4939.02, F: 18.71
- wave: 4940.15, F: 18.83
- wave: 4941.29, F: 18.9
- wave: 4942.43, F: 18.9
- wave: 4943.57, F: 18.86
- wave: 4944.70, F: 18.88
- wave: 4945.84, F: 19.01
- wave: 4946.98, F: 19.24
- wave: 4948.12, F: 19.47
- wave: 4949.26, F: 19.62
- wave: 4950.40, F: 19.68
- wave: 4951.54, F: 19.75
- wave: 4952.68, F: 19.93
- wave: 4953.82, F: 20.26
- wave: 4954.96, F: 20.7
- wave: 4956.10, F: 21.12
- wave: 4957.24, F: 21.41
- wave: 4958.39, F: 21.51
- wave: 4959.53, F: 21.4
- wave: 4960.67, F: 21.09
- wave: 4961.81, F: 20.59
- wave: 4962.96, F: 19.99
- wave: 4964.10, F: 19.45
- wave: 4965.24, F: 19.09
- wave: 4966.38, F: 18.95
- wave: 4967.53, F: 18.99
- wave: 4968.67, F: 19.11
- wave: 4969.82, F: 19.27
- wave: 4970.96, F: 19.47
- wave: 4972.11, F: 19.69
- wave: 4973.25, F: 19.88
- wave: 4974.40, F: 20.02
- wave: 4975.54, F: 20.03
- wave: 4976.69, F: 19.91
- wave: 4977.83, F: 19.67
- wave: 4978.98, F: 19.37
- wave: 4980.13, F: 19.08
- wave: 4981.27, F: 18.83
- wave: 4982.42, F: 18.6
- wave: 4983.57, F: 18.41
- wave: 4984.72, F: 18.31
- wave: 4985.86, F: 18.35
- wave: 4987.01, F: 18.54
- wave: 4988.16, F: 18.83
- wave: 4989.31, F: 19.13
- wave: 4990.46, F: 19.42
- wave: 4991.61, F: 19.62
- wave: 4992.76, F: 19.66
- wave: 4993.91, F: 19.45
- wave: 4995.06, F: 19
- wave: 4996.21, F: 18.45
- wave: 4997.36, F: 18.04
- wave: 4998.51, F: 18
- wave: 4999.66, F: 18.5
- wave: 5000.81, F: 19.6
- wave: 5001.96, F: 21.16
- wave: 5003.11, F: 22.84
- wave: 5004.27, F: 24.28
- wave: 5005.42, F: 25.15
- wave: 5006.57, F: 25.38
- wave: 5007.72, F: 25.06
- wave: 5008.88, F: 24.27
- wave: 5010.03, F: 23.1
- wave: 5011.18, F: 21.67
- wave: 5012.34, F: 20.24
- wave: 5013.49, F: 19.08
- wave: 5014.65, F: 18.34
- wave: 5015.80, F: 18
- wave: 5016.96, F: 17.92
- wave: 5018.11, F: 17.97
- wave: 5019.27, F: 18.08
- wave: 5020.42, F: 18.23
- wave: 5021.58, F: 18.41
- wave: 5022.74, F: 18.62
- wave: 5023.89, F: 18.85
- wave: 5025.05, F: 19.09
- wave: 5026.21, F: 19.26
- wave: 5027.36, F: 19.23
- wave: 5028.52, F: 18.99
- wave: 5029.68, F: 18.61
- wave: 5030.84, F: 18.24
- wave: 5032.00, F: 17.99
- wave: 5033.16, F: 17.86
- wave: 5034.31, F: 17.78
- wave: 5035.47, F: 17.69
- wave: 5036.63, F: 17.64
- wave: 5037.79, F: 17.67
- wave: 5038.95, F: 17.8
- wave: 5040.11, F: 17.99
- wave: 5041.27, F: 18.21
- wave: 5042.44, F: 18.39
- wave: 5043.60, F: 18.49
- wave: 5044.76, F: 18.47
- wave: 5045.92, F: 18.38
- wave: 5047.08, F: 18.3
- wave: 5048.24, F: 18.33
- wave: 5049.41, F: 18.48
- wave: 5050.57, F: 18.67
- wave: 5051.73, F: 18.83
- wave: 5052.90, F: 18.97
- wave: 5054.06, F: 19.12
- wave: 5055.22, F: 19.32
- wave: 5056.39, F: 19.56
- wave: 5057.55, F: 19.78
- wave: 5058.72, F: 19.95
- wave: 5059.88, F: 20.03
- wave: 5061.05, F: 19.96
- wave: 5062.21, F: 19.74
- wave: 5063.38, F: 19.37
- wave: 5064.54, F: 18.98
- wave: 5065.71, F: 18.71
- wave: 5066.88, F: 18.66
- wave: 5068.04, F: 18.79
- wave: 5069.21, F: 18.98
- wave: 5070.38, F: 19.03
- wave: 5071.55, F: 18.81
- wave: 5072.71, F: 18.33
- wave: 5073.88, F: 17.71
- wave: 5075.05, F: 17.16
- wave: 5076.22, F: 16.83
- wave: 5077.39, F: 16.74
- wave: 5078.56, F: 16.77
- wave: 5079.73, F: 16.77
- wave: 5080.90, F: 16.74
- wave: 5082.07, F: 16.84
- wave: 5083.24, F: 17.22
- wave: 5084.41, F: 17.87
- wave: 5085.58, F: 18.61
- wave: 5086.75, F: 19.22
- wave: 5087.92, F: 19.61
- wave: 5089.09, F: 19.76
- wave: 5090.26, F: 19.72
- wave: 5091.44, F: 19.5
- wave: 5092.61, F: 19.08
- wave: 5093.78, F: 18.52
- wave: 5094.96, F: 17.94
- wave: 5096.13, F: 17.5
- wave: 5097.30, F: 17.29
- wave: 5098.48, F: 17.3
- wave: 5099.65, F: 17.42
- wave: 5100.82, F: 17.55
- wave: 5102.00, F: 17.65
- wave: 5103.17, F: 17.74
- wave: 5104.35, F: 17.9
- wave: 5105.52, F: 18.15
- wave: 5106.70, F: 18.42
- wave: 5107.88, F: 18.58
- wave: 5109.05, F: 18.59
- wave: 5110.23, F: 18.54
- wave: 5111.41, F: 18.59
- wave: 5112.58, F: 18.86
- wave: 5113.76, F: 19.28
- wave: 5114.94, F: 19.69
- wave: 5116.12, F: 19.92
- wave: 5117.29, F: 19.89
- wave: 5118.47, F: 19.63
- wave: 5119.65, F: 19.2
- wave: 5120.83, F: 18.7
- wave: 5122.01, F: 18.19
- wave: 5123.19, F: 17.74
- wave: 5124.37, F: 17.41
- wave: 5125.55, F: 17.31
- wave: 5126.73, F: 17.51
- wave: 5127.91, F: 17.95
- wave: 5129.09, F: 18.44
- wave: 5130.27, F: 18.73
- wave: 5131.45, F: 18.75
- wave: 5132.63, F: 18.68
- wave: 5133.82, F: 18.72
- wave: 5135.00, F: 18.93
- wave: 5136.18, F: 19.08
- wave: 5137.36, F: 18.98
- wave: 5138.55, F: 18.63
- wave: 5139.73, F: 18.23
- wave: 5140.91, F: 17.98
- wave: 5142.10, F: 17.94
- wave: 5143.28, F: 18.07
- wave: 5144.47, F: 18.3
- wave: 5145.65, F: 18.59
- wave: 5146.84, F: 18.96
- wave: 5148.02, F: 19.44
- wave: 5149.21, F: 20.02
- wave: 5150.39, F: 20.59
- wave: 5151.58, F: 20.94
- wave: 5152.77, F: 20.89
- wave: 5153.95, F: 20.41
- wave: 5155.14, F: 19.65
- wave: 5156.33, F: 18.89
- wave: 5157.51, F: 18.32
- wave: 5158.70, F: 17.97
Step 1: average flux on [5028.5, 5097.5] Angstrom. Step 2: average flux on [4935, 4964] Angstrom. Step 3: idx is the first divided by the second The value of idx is 0.9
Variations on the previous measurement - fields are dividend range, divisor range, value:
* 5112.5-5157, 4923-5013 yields 0.95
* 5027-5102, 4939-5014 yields 0.92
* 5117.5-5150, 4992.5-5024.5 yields 0.92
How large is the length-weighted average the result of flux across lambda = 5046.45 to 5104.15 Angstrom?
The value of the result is 18.4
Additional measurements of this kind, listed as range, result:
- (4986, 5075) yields 19.3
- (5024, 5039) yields 18.3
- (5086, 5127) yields 18.5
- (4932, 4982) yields 19.6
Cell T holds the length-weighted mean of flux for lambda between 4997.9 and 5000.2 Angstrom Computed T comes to 18.3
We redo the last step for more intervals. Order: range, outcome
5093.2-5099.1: 17.7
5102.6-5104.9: 17.8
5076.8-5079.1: 16.7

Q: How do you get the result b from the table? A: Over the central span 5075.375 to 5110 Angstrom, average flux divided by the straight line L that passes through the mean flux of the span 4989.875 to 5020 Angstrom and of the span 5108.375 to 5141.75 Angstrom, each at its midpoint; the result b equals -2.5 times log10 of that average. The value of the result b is 0.07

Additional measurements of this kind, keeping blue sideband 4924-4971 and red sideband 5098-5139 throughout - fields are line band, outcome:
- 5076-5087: 0.08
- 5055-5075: -0.02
